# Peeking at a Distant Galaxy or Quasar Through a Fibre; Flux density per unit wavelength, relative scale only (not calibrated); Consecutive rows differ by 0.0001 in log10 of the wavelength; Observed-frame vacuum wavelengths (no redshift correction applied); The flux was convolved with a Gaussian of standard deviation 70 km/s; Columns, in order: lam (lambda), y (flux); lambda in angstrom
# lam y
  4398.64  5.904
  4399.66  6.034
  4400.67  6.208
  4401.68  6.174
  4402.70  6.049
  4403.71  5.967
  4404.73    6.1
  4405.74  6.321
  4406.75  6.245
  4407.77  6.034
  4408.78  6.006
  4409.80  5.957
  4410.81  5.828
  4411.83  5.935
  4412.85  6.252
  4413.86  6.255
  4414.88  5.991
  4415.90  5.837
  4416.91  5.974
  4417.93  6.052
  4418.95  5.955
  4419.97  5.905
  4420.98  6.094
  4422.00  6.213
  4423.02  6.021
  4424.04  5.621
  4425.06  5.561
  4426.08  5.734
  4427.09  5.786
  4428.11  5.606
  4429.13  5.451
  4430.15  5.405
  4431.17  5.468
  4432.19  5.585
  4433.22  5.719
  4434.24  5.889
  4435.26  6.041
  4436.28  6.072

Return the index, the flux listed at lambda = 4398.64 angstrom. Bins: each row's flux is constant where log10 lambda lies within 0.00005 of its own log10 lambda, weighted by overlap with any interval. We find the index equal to 5.904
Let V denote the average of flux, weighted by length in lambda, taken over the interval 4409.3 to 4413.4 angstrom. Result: 6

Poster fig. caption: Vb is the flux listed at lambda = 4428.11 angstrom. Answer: 5.606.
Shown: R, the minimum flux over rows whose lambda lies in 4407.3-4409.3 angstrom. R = 6.006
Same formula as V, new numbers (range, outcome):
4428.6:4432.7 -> 5.48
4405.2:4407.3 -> 6.29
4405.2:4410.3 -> 6.12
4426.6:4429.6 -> 5.61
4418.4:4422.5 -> 6.04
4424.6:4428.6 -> 5.68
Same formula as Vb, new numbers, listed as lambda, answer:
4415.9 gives 5.837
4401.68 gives 6.174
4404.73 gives 6.1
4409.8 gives 5.957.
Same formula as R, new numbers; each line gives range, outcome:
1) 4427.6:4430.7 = 5.405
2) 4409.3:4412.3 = 5.828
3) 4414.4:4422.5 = 5.837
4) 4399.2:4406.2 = 5.967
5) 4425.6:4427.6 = 5.734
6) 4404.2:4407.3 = 6.1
